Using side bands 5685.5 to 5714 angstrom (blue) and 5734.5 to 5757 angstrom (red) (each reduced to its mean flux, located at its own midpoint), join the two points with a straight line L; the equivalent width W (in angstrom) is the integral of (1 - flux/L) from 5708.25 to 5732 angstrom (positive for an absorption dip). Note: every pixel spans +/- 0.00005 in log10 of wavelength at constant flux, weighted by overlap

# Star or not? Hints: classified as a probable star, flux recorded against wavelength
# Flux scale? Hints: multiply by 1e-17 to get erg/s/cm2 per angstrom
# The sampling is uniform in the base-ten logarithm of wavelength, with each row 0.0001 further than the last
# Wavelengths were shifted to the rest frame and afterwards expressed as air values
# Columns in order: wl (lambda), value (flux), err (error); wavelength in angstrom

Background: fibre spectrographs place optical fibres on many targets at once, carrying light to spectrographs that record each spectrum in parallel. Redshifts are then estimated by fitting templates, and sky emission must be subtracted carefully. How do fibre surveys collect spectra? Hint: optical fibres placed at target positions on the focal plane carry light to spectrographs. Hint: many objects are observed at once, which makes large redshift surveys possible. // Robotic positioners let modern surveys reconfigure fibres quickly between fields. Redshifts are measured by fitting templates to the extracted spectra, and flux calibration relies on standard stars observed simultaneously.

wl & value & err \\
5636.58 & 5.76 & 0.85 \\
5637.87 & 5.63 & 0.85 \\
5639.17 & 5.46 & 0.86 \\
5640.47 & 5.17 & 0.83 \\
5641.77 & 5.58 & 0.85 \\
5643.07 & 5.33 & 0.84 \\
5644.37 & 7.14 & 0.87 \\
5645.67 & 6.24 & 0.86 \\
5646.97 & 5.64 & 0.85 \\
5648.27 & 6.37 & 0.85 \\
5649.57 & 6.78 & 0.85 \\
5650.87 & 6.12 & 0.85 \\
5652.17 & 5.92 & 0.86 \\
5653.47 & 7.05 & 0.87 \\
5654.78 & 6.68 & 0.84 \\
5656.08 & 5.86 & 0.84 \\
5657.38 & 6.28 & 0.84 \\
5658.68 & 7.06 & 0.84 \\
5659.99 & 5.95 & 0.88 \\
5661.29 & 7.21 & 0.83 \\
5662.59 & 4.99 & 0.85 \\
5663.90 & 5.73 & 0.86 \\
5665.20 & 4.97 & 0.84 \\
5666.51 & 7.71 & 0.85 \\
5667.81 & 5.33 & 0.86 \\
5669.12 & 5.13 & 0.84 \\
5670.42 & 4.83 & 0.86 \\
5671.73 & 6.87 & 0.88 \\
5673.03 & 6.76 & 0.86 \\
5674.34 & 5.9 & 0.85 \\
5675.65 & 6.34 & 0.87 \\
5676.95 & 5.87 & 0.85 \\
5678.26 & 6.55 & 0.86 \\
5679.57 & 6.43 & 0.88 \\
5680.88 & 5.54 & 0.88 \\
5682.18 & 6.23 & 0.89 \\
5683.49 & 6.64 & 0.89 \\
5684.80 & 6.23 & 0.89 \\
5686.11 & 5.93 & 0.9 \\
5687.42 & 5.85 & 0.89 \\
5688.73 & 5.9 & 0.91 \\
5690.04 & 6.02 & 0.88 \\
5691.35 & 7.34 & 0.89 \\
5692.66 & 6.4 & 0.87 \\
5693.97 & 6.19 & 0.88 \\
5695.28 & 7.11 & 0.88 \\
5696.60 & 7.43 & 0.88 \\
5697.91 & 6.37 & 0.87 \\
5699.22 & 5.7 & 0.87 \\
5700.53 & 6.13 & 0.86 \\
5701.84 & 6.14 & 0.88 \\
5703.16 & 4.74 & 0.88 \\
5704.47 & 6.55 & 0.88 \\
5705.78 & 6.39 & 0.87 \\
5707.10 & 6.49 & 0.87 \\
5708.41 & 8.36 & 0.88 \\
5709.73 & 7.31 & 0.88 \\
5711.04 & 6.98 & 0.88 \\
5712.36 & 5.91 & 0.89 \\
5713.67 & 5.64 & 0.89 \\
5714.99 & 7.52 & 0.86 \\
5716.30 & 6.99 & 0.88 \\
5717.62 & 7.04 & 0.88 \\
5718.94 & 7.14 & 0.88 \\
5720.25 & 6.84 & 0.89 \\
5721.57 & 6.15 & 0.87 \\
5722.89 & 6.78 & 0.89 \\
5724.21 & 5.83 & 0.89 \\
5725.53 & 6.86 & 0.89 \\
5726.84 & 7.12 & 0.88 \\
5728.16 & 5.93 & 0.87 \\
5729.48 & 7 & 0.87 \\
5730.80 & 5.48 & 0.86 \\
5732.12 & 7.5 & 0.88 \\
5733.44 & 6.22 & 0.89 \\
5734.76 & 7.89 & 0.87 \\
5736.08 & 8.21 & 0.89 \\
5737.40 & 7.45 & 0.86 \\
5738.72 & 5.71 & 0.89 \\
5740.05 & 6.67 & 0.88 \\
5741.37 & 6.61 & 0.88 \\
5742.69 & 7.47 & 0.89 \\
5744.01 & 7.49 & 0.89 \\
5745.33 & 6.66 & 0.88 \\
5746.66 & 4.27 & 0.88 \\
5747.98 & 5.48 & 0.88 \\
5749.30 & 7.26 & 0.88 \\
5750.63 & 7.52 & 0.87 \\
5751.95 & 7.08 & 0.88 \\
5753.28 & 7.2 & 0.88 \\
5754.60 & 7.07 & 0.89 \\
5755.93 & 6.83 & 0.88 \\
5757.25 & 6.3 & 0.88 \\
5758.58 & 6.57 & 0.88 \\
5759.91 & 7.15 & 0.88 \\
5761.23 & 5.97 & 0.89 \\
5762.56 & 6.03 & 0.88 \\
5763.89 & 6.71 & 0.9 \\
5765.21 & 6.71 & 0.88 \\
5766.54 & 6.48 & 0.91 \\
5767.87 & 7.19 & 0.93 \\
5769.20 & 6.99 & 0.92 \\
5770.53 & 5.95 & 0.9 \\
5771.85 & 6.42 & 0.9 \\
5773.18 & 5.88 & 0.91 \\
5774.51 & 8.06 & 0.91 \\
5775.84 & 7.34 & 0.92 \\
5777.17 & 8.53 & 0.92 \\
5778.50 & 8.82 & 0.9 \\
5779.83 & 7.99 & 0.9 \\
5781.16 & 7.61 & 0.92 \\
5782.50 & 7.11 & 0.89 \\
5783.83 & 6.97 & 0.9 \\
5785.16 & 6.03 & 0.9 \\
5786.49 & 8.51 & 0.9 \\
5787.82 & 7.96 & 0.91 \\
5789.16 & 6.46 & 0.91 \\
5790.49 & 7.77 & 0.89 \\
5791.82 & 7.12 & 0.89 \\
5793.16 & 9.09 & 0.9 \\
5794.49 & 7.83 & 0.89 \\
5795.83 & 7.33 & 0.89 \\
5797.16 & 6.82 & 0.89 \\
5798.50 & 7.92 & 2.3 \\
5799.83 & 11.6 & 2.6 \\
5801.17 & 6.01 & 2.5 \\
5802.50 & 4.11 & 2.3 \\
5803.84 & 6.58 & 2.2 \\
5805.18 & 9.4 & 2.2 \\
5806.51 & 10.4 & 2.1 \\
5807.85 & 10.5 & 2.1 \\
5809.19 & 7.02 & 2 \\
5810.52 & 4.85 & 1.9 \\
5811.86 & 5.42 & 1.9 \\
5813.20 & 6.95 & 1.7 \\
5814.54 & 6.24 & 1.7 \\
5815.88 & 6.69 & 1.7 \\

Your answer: -0.35 angstrom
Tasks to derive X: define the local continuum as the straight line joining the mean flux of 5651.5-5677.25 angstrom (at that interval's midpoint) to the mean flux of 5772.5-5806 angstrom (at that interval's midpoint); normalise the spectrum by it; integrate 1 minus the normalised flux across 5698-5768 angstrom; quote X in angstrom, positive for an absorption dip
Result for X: 2.7 angstrom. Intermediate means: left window 6.13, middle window 6.65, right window 7.57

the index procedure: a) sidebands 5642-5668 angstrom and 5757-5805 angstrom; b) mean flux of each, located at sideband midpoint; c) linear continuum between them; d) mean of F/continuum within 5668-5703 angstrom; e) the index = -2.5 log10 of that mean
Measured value 0.05 mag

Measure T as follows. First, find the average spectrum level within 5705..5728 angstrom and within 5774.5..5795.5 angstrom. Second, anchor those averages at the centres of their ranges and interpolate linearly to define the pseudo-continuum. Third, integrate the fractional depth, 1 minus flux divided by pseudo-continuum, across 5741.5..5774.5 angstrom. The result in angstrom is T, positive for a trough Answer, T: 3.1 angstrom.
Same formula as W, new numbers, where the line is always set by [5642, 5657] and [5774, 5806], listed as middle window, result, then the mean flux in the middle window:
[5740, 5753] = 1.0 angstrom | 6.67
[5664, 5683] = 1.4 angstrom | 6.03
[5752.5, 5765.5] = 1.2 angstrom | 6.66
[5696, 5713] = 0.8 angstrom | 6.5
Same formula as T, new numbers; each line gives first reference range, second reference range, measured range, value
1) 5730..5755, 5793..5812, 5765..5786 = 0.40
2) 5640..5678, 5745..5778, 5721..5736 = -0.36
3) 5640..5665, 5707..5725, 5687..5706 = 0.88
